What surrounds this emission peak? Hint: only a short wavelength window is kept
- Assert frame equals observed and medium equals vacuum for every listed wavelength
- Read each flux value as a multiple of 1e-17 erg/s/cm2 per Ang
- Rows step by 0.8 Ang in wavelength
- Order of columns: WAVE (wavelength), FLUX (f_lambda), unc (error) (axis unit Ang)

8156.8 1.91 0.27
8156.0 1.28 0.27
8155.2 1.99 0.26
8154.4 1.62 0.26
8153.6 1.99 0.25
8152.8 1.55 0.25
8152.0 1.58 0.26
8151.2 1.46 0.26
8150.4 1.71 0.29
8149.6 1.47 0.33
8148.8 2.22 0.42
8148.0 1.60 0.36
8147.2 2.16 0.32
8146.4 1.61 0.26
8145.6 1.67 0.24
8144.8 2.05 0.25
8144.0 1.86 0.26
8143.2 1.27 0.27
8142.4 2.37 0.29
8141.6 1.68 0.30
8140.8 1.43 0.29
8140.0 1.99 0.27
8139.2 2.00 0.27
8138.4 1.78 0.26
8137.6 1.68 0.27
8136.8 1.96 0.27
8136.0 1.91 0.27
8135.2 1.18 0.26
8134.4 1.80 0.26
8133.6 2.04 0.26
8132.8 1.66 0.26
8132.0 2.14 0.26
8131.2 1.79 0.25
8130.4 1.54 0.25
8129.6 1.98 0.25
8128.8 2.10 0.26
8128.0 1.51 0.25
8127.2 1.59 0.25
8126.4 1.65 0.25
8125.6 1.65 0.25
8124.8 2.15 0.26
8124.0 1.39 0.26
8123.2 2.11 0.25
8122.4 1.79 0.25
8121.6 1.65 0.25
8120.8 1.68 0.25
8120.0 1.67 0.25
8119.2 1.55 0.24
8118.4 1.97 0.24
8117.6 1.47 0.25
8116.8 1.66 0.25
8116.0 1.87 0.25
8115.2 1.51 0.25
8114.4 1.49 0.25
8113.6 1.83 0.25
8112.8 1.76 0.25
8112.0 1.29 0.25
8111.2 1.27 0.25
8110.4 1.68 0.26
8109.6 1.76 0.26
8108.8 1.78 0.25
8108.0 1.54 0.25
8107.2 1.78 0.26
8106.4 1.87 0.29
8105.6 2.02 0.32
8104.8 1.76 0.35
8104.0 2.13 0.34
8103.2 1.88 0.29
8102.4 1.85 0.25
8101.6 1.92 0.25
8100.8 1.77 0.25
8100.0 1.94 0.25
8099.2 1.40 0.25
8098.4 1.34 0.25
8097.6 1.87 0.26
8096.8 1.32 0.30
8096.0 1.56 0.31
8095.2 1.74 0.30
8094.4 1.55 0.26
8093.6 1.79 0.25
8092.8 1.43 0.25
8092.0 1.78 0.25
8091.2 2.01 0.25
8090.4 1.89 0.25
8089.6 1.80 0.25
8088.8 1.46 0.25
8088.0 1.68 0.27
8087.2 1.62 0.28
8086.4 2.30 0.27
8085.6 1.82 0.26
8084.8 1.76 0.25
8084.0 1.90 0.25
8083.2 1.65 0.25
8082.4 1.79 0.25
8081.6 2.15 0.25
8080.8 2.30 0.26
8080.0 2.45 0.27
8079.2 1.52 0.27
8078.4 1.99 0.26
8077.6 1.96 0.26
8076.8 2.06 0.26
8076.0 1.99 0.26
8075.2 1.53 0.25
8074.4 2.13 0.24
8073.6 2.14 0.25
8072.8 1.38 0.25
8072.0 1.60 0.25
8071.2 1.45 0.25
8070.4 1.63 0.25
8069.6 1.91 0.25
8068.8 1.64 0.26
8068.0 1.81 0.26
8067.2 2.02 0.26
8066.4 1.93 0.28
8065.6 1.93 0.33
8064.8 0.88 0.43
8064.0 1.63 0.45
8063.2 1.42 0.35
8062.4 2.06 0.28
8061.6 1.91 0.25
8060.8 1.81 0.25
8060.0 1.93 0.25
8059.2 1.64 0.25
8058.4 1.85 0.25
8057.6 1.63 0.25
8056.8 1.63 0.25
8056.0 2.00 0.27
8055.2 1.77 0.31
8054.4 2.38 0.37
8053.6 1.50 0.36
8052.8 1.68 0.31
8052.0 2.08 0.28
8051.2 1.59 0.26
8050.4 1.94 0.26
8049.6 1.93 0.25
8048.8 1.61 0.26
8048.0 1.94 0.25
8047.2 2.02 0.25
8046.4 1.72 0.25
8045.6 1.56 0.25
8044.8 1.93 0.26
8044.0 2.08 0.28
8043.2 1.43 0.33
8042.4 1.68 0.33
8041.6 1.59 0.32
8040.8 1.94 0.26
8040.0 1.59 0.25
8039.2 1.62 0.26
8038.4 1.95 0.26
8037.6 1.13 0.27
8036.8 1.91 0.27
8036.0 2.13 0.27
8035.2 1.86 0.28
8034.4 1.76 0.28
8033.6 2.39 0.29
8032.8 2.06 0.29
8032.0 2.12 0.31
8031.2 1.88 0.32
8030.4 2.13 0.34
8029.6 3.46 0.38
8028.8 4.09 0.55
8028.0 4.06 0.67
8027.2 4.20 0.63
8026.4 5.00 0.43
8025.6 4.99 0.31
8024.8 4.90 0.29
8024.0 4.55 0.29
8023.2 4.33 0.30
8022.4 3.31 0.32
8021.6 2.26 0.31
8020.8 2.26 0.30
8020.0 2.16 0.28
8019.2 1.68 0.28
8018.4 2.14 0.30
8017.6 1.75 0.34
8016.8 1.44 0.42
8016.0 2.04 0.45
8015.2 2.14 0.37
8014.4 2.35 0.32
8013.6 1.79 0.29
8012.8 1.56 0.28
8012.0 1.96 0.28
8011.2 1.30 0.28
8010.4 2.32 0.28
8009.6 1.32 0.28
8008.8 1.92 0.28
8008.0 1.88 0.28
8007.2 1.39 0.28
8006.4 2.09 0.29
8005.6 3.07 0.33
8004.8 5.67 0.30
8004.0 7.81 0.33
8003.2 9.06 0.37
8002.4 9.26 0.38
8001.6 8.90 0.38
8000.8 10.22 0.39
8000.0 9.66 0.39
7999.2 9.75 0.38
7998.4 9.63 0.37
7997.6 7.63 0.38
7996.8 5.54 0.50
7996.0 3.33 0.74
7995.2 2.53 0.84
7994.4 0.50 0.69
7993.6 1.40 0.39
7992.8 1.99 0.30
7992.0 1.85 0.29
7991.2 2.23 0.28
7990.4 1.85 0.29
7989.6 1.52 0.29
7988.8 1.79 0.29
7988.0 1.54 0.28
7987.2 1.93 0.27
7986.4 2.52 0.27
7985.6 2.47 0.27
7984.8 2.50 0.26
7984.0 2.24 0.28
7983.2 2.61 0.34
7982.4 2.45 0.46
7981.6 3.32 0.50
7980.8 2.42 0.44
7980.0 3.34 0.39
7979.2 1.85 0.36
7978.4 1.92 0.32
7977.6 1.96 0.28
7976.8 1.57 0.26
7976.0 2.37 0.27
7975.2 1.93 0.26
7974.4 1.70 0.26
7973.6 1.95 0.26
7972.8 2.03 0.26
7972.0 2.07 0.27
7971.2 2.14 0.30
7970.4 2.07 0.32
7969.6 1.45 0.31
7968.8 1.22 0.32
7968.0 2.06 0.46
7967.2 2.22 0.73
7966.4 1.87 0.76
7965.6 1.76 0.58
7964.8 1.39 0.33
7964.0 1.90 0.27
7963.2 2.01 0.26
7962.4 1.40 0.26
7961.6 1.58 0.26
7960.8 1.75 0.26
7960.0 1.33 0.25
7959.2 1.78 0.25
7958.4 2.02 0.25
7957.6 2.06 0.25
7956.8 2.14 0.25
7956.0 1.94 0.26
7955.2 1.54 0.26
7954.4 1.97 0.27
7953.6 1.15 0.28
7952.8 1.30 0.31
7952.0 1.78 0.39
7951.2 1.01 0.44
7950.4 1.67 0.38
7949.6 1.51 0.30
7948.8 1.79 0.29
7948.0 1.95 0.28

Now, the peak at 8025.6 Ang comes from [N II]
